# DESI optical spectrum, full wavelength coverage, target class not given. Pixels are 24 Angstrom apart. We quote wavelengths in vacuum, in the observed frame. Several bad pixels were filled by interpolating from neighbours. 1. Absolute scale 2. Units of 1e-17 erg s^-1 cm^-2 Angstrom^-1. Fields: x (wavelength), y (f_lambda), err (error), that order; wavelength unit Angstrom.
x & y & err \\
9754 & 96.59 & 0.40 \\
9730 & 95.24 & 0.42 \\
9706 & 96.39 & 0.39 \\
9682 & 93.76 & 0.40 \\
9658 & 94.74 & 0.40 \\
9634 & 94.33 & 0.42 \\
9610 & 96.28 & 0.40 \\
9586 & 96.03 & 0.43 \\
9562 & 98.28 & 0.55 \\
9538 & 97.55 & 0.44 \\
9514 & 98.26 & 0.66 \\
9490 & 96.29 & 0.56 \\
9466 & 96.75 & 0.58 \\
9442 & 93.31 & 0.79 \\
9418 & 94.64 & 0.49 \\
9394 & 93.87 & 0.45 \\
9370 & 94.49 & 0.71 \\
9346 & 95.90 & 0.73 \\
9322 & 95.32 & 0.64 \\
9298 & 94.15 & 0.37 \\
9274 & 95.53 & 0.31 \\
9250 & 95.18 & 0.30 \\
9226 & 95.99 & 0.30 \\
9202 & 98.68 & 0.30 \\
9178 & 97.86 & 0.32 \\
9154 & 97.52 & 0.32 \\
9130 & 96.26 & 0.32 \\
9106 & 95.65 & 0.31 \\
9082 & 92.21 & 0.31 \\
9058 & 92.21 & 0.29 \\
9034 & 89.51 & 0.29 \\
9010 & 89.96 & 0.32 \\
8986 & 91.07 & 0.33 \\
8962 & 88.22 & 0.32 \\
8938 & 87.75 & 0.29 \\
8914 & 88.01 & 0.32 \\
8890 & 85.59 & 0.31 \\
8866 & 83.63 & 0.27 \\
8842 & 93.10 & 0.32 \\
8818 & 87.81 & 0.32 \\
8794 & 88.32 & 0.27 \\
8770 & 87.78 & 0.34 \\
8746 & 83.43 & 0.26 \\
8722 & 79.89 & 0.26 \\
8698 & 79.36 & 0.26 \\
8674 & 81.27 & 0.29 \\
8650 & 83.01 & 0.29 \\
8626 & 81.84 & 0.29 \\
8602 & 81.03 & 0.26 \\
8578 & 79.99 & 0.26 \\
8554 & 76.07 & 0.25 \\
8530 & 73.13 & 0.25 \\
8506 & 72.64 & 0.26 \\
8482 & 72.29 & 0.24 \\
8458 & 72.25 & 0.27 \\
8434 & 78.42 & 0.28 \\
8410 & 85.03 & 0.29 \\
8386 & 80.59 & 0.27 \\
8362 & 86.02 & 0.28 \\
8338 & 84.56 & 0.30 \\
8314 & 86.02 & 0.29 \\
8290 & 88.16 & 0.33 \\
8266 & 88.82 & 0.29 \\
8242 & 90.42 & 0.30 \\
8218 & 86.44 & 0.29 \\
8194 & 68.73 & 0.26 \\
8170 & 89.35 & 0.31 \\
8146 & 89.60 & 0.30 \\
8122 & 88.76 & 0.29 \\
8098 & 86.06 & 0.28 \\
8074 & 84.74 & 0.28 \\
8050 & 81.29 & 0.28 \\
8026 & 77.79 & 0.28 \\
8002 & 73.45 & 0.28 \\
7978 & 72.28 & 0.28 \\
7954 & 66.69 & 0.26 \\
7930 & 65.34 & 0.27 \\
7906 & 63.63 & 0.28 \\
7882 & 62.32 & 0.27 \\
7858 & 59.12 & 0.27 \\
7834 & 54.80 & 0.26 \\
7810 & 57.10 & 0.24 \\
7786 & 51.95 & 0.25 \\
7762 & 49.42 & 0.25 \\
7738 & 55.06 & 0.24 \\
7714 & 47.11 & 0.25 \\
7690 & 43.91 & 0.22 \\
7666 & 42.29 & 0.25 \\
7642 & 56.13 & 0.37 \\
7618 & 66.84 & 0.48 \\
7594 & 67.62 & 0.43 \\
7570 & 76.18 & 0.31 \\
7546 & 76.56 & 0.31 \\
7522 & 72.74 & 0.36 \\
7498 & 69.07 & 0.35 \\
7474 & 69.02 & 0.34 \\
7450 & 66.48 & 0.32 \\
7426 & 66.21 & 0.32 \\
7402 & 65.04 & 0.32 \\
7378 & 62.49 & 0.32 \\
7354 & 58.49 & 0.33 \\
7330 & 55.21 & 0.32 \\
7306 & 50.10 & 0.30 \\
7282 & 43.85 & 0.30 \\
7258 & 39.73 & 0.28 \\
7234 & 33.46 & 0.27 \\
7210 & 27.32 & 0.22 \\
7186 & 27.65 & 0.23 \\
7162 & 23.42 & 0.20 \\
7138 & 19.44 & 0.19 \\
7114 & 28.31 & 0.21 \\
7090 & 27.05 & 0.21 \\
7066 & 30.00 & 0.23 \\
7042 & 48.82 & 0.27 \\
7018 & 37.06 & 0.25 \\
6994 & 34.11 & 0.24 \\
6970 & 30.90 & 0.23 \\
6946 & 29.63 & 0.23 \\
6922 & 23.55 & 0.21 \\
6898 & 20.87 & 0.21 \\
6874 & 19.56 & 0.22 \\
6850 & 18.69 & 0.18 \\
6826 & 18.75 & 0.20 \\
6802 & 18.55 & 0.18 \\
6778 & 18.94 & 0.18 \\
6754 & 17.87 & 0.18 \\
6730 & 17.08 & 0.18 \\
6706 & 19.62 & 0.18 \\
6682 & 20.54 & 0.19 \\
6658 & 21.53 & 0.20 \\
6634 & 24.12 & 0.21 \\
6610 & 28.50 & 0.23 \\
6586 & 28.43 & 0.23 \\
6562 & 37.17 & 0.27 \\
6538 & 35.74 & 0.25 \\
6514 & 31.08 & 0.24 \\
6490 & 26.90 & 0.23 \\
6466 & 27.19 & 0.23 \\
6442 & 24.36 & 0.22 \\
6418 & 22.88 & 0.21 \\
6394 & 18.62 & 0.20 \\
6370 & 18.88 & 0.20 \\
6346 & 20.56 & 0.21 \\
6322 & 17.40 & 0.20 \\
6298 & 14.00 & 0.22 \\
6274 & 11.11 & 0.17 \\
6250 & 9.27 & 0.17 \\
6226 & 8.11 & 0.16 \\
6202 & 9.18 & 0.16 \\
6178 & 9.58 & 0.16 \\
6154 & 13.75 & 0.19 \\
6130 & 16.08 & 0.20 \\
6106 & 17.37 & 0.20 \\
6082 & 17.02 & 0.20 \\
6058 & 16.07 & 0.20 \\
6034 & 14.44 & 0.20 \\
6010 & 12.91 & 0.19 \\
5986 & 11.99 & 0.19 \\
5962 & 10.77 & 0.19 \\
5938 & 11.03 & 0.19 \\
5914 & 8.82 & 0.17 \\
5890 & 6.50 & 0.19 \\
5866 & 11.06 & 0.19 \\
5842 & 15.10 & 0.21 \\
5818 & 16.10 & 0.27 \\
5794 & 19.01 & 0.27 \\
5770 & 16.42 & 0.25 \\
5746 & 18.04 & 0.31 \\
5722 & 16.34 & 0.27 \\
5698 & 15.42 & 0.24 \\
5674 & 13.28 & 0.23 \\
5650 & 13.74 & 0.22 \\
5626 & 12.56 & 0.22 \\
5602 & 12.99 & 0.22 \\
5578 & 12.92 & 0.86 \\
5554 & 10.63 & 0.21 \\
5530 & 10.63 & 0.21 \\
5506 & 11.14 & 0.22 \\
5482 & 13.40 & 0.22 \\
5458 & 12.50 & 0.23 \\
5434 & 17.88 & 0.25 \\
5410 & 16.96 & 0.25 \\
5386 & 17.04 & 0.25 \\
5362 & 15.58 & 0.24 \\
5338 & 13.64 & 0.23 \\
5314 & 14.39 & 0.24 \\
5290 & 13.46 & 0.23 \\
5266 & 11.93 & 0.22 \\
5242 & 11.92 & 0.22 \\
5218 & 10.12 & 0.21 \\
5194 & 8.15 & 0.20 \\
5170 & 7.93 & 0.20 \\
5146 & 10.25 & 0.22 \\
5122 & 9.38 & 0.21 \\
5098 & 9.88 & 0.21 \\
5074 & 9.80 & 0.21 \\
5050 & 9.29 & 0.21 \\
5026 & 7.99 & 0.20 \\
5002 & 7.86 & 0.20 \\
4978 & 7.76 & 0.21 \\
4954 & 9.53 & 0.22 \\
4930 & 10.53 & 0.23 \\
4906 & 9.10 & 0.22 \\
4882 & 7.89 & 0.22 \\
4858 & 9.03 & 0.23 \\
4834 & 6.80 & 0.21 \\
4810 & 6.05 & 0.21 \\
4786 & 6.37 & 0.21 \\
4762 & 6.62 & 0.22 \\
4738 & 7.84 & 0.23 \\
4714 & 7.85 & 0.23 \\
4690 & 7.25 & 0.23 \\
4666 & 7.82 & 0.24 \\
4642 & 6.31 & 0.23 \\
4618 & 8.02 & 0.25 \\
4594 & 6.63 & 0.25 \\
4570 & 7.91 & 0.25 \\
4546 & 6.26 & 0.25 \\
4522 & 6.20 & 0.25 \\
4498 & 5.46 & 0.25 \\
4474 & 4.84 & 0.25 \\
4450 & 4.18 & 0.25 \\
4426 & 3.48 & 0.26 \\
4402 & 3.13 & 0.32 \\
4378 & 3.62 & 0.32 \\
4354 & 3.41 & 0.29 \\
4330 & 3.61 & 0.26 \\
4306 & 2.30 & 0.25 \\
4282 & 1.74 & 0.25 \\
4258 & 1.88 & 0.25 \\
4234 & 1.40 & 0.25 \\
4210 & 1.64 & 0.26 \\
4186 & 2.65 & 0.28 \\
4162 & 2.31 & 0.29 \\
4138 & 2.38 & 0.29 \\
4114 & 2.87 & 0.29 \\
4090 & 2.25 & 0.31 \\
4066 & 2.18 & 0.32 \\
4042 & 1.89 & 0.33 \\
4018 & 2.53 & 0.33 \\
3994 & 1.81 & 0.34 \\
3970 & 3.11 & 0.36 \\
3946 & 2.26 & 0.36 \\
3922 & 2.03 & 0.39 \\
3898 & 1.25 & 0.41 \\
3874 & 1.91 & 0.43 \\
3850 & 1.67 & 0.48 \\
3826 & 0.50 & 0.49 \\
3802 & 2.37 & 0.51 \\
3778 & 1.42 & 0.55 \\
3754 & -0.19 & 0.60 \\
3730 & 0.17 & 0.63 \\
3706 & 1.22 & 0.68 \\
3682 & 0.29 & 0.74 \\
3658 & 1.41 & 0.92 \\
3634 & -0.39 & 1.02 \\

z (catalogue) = 0.000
